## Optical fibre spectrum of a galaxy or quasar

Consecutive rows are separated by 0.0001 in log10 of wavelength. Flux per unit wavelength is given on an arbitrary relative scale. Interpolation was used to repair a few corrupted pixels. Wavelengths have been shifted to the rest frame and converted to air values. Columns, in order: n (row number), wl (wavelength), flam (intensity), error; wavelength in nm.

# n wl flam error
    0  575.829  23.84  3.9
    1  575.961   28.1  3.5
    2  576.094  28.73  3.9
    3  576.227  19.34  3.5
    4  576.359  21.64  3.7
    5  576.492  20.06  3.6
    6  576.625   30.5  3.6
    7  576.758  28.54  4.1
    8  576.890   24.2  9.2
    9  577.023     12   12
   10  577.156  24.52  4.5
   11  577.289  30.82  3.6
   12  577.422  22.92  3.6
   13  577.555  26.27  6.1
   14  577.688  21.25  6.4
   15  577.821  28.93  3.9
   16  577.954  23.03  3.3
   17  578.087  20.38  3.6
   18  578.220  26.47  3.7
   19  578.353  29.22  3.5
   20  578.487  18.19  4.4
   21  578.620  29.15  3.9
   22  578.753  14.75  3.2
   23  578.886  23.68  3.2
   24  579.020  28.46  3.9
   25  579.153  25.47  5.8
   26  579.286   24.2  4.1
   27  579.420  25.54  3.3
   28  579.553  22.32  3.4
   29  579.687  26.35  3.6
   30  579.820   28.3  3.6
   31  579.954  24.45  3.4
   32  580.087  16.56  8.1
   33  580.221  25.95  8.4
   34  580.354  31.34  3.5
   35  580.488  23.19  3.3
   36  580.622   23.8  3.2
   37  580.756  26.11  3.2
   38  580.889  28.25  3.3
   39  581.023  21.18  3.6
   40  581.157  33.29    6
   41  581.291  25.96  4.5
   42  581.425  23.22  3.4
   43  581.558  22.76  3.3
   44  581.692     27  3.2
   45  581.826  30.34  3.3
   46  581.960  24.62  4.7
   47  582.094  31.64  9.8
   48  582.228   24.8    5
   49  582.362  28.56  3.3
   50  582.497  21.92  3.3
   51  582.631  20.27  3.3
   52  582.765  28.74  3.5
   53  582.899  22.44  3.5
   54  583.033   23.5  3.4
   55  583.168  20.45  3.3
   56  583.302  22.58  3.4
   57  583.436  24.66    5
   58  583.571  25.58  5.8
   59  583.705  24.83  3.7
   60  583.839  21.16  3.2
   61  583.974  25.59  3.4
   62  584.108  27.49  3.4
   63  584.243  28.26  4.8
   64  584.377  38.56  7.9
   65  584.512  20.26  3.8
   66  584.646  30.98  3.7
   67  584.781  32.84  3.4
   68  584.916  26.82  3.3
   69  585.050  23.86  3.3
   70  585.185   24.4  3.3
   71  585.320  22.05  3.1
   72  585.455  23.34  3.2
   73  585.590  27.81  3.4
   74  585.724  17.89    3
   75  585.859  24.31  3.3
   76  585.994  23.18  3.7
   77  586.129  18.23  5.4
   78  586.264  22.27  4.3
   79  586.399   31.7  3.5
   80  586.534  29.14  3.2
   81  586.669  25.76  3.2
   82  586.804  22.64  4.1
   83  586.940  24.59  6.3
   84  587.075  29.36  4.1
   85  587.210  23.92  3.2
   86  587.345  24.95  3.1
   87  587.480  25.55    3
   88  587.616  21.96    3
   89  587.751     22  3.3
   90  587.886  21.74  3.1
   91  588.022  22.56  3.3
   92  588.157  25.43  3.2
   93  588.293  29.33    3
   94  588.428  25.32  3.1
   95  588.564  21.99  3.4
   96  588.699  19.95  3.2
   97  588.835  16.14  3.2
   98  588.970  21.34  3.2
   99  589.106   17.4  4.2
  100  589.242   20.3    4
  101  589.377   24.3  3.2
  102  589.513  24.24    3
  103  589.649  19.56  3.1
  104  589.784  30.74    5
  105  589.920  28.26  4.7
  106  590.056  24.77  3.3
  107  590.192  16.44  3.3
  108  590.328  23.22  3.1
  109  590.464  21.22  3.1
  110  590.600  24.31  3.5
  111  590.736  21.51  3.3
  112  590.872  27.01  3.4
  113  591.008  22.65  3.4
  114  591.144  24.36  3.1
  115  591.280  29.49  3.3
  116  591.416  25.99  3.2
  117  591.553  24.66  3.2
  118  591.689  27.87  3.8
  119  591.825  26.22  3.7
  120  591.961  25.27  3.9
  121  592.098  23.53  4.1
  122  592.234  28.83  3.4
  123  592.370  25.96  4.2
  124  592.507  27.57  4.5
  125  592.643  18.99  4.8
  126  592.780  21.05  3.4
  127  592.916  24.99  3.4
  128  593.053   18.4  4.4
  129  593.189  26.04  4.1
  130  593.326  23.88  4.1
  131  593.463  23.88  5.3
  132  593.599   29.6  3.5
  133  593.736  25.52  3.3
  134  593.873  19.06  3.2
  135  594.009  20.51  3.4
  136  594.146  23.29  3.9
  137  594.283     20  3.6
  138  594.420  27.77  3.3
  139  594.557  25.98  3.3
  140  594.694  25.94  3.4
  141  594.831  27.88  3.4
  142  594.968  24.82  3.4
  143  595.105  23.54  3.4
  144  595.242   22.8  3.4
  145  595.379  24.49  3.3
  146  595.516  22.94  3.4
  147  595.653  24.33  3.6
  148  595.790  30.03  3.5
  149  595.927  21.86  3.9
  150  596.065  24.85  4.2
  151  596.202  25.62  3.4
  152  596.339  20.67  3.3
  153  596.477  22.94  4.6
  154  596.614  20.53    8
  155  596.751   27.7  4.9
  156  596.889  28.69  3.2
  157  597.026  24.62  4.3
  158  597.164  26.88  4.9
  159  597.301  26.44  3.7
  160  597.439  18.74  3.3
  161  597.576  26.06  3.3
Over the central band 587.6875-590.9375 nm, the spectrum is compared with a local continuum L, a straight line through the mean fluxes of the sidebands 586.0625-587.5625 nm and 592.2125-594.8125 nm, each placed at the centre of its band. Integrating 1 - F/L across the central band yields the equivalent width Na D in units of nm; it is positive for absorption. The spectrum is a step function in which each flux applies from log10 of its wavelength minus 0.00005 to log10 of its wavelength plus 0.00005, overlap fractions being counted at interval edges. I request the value 0.25 nm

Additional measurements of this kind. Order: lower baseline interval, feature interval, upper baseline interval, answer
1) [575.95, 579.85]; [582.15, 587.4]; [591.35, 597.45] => -0.15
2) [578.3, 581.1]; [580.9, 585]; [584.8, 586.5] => -0.28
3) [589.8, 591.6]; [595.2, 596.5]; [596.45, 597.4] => 0.05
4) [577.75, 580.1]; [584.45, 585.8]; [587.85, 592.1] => -0.06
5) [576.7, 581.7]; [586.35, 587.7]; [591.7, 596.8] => -0.08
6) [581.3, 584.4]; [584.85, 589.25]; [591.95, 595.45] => 0.24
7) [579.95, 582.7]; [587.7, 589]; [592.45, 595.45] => 0.11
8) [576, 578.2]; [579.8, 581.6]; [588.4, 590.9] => -0.13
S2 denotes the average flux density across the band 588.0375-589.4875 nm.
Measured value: 22.2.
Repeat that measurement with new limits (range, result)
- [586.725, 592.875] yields 23.9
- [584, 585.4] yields 27.5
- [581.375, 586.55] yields 25.3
